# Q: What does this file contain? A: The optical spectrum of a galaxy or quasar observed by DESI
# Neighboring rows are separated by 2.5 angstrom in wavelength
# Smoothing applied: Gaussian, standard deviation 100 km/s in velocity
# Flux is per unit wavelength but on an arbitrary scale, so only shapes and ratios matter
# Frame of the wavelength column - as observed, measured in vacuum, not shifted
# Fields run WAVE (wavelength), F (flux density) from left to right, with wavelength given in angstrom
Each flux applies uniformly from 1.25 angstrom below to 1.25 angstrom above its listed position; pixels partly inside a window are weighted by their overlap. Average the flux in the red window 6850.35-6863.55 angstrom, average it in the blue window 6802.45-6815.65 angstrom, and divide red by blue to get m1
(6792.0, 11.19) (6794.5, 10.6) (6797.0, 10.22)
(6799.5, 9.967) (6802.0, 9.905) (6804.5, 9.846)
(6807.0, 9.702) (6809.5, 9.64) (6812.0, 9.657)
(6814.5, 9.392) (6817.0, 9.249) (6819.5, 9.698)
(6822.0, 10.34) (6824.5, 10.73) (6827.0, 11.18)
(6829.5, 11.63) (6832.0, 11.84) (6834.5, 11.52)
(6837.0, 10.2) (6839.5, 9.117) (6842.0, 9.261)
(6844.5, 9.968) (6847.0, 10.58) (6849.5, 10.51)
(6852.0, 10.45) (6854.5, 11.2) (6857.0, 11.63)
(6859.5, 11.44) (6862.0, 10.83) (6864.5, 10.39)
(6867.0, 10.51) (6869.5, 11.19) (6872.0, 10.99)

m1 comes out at 1.15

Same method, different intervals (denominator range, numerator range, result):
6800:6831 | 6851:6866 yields 1.09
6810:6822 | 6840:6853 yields 1.05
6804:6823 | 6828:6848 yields 1.09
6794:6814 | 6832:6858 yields 1.06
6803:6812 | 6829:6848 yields 1.08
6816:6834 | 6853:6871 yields 1.03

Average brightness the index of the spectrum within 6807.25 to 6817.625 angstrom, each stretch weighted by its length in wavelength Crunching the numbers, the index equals 9.52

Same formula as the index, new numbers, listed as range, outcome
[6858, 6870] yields 10.9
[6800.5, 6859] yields 10.3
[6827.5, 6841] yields 10.8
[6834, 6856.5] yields 10.3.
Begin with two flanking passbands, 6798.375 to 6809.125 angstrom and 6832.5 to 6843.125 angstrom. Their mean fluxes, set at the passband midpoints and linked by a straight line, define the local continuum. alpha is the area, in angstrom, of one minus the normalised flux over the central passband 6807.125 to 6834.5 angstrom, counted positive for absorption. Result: -1.0 angstrom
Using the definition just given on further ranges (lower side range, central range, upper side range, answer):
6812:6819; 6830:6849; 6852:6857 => 0.1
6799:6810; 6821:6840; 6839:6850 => -2.0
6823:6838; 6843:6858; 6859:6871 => 0.4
